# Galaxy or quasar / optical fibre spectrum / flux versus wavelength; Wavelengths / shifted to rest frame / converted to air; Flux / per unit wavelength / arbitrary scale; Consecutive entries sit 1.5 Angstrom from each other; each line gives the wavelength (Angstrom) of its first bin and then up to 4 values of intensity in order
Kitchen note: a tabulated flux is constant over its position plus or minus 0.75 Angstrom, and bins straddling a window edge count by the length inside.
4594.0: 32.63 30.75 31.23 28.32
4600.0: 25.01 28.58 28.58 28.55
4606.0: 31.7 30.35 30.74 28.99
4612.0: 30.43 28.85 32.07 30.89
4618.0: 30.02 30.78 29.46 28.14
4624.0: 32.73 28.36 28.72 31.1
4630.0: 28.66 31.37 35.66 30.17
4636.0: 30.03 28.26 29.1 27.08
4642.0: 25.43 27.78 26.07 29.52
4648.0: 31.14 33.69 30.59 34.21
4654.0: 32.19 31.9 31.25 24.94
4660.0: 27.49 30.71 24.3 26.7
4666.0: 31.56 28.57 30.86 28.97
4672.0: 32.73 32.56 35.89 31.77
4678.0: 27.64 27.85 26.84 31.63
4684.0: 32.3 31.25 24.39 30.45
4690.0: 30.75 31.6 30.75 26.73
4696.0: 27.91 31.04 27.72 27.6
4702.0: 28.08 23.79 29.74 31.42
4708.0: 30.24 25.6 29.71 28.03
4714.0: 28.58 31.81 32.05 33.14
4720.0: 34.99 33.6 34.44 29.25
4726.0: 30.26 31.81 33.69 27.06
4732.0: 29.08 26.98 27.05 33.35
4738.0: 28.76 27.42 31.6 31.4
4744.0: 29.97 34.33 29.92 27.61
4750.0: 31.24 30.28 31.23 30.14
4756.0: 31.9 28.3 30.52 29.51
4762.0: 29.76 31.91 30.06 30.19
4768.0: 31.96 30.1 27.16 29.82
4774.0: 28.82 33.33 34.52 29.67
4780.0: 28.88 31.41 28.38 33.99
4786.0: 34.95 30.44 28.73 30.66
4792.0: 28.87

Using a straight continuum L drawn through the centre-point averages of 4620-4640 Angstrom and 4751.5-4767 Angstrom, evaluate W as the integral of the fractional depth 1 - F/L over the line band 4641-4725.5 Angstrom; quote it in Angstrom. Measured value 1.0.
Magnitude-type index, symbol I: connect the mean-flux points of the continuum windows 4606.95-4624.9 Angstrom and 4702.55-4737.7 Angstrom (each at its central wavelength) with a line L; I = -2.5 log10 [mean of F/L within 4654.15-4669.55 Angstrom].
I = 0.048 mag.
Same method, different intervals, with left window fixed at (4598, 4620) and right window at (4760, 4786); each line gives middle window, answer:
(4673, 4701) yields 0.011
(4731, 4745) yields 0.033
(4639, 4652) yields 0.030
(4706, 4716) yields 0.038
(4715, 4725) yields -0.087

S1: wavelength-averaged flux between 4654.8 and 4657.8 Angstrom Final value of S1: 31.5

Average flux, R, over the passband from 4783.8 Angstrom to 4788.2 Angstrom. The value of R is 33.1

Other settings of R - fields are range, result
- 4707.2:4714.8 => 28.5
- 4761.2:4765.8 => 30.6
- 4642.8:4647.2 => 27.8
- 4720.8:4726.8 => 31.9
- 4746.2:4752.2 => 29.8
